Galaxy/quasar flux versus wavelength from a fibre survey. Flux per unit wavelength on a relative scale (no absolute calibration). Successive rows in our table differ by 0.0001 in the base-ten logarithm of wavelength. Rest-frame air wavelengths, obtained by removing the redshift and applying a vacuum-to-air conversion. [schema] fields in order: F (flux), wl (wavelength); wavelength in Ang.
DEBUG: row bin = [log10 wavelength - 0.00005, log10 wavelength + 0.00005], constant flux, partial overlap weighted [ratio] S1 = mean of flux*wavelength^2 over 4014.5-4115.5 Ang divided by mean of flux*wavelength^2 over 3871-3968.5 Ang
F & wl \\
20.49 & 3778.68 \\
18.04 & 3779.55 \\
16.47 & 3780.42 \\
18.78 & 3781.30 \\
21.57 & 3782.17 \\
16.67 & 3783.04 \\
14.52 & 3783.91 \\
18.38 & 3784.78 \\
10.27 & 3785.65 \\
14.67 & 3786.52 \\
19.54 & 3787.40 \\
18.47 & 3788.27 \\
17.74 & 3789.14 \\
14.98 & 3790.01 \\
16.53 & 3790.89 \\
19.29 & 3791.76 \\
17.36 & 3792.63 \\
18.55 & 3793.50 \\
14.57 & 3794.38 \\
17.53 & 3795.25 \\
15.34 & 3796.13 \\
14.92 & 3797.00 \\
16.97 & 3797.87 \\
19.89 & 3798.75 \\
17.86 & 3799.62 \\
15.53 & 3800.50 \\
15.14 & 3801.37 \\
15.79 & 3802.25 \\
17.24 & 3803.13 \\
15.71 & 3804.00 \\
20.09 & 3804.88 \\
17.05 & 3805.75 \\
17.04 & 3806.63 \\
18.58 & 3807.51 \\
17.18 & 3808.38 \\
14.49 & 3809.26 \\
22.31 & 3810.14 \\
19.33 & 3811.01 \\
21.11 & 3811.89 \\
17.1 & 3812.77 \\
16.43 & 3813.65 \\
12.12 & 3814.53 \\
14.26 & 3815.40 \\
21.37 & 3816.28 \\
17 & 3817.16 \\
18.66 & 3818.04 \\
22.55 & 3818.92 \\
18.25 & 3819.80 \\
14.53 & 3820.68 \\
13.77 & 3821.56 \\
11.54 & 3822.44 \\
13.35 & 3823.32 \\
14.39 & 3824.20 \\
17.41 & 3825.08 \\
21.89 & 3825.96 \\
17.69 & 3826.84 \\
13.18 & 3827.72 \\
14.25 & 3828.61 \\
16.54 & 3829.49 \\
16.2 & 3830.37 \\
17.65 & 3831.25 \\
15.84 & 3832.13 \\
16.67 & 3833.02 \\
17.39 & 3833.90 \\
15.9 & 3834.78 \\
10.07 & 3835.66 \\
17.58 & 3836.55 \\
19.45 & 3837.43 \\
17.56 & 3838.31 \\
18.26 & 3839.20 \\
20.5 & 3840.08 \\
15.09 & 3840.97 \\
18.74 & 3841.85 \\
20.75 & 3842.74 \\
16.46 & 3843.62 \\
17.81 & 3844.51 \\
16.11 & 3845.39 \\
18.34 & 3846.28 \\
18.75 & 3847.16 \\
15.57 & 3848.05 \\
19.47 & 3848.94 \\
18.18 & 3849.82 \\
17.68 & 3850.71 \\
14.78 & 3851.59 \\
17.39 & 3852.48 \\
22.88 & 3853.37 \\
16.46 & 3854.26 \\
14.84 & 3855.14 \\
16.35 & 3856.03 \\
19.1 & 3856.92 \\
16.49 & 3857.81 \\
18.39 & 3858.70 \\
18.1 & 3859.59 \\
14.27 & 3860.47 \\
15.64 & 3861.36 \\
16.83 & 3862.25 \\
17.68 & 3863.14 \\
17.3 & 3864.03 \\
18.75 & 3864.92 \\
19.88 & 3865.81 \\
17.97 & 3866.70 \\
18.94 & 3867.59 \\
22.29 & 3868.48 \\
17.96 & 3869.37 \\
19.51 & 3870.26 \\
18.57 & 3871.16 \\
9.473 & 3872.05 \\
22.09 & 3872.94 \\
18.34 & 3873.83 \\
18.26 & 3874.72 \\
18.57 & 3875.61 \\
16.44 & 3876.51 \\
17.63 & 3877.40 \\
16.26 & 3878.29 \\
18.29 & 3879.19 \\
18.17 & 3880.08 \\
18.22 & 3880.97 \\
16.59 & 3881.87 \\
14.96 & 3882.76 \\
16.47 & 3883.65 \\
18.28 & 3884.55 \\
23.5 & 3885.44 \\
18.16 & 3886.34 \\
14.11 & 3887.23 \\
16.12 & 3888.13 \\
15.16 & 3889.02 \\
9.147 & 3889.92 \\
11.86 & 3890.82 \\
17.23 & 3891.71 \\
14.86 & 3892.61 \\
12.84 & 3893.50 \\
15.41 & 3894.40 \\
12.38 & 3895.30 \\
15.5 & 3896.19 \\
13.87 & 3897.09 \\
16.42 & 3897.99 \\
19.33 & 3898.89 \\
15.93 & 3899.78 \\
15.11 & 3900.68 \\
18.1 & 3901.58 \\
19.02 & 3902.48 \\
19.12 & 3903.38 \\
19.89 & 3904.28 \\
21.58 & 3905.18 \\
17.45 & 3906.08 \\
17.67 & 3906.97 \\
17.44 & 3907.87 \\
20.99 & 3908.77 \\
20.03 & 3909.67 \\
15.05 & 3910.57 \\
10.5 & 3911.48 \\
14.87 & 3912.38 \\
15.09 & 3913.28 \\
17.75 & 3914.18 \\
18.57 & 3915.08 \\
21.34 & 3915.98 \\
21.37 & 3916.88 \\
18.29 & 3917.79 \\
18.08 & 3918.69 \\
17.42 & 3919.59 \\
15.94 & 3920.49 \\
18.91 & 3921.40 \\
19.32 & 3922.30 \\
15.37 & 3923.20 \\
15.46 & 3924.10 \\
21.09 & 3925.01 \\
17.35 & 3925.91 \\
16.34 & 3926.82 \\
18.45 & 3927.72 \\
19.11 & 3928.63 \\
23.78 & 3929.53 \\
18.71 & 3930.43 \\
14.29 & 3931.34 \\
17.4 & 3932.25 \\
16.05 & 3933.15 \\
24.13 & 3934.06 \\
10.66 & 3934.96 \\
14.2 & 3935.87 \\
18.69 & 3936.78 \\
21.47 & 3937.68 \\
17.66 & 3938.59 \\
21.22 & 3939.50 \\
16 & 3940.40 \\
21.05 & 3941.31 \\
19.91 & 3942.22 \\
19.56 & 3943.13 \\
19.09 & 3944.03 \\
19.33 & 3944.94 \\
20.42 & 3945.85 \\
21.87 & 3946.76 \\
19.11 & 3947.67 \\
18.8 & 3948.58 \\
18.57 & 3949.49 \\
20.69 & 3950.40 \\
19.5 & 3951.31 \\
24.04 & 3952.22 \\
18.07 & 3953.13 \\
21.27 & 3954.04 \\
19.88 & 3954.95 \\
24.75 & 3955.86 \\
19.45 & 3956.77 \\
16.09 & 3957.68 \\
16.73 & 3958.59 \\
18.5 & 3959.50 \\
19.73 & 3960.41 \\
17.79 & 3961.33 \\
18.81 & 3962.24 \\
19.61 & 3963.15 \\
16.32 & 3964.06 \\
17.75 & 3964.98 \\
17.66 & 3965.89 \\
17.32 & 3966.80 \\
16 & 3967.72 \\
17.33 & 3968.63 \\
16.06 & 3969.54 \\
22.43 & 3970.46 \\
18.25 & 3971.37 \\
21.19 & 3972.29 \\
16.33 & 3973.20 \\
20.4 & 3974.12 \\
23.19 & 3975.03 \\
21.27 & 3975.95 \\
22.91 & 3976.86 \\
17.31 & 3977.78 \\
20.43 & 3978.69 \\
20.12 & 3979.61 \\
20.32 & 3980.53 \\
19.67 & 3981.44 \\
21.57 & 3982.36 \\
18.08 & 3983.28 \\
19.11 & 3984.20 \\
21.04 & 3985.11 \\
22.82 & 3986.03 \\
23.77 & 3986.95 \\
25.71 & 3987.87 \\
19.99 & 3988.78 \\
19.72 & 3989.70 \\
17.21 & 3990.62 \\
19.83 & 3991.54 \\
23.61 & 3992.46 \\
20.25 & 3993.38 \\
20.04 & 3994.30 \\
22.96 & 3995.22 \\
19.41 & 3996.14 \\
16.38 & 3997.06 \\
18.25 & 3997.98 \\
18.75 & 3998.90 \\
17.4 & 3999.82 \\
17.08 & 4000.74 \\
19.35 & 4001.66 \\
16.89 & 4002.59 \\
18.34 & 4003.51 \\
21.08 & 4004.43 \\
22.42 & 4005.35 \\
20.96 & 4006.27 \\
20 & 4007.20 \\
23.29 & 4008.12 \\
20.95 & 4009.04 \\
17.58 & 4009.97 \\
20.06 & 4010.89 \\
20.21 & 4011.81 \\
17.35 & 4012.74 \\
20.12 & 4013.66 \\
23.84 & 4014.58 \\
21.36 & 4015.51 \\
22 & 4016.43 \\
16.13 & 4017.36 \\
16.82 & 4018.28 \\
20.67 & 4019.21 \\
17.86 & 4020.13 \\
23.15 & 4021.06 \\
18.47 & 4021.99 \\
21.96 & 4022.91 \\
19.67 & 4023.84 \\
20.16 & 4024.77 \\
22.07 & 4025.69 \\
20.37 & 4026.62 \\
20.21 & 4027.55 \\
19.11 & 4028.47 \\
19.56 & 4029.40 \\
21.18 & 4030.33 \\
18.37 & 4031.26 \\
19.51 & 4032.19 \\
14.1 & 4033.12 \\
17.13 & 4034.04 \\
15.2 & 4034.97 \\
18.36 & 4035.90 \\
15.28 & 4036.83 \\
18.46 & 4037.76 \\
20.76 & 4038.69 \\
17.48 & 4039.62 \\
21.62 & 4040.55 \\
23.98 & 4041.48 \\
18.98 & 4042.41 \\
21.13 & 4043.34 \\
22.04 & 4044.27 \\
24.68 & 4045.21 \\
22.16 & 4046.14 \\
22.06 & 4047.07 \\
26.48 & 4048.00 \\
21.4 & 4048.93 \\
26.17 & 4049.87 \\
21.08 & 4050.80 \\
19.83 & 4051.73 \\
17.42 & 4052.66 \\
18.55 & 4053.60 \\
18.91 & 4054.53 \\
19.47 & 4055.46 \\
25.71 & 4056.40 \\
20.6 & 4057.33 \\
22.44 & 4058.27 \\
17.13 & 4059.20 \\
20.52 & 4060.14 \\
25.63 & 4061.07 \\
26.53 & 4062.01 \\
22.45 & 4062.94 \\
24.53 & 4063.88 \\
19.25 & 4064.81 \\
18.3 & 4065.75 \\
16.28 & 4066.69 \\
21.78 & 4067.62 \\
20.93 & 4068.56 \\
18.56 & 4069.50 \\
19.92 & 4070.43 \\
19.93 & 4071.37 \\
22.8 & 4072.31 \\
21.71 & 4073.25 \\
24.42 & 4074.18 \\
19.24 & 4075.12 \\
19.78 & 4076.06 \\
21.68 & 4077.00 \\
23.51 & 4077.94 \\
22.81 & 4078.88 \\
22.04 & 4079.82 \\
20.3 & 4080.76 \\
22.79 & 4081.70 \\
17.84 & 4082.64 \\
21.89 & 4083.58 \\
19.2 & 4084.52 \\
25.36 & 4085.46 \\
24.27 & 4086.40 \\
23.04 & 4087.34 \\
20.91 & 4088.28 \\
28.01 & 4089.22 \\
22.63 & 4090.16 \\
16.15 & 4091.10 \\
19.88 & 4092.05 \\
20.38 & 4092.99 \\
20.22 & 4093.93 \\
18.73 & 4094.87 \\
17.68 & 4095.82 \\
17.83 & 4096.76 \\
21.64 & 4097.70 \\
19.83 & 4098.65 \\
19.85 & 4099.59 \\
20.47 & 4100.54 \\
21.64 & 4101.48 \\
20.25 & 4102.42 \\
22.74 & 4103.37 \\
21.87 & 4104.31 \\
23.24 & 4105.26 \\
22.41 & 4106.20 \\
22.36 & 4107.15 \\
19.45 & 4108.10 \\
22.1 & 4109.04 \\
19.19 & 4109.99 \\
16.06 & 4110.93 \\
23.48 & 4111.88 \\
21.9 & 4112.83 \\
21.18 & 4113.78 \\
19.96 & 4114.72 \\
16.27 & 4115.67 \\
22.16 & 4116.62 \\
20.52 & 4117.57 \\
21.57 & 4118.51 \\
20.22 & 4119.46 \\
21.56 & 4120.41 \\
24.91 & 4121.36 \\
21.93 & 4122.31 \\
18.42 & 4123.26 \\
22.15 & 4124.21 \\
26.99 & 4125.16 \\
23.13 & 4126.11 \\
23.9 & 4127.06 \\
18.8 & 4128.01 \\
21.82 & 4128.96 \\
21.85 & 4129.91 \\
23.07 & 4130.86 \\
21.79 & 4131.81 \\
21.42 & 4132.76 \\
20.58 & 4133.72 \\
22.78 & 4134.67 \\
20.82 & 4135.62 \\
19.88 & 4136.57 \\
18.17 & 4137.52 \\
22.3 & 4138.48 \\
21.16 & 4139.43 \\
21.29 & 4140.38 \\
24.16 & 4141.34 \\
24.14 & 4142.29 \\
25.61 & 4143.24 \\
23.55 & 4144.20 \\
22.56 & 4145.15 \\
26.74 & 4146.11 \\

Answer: 1.25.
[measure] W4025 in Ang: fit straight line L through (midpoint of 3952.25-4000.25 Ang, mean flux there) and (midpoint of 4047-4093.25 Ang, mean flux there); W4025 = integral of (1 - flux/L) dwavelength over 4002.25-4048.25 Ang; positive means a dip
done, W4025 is 1.3 Ang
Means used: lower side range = 19.6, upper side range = 21.4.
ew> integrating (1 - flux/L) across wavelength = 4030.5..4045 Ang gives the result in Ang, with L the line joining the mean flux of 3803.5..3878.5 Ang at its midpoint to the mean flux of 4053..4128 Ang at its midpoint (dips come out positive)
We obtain 1.00 Ang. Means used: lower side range 17.3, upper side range 21.2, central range 19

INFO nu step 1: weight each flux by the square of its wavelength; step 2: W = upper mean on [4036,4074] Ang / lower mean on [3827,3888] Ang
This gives 1.34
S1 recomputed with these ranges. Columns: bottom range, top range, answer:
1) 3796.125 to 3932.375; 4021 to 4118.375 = 1.34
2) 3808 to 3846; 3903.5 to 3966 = 1.16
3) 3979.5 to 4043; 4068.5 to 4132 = 1.12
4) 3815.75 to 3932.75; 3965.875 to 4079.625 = 1.27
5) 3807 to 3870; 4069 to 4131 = 1.40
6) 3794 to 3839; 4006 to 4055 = 1.34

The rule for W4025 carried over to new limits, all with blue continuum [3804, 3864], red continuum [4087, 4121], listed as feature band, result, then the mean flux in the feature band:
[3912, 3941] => 0.6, 18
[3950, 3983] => -0.8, 19.4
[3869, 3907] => 2.2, 16.8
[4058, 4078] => -0.9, 21.2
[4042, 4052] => -1.2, 22.4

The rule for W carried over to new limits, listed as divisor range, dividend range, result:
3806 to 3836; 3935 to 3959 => 1.24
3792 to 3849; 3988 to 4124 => 1.36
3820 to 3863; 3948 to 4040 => 1.26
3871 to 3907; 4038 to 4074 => 1.39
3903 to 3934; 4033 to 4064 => 1.24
